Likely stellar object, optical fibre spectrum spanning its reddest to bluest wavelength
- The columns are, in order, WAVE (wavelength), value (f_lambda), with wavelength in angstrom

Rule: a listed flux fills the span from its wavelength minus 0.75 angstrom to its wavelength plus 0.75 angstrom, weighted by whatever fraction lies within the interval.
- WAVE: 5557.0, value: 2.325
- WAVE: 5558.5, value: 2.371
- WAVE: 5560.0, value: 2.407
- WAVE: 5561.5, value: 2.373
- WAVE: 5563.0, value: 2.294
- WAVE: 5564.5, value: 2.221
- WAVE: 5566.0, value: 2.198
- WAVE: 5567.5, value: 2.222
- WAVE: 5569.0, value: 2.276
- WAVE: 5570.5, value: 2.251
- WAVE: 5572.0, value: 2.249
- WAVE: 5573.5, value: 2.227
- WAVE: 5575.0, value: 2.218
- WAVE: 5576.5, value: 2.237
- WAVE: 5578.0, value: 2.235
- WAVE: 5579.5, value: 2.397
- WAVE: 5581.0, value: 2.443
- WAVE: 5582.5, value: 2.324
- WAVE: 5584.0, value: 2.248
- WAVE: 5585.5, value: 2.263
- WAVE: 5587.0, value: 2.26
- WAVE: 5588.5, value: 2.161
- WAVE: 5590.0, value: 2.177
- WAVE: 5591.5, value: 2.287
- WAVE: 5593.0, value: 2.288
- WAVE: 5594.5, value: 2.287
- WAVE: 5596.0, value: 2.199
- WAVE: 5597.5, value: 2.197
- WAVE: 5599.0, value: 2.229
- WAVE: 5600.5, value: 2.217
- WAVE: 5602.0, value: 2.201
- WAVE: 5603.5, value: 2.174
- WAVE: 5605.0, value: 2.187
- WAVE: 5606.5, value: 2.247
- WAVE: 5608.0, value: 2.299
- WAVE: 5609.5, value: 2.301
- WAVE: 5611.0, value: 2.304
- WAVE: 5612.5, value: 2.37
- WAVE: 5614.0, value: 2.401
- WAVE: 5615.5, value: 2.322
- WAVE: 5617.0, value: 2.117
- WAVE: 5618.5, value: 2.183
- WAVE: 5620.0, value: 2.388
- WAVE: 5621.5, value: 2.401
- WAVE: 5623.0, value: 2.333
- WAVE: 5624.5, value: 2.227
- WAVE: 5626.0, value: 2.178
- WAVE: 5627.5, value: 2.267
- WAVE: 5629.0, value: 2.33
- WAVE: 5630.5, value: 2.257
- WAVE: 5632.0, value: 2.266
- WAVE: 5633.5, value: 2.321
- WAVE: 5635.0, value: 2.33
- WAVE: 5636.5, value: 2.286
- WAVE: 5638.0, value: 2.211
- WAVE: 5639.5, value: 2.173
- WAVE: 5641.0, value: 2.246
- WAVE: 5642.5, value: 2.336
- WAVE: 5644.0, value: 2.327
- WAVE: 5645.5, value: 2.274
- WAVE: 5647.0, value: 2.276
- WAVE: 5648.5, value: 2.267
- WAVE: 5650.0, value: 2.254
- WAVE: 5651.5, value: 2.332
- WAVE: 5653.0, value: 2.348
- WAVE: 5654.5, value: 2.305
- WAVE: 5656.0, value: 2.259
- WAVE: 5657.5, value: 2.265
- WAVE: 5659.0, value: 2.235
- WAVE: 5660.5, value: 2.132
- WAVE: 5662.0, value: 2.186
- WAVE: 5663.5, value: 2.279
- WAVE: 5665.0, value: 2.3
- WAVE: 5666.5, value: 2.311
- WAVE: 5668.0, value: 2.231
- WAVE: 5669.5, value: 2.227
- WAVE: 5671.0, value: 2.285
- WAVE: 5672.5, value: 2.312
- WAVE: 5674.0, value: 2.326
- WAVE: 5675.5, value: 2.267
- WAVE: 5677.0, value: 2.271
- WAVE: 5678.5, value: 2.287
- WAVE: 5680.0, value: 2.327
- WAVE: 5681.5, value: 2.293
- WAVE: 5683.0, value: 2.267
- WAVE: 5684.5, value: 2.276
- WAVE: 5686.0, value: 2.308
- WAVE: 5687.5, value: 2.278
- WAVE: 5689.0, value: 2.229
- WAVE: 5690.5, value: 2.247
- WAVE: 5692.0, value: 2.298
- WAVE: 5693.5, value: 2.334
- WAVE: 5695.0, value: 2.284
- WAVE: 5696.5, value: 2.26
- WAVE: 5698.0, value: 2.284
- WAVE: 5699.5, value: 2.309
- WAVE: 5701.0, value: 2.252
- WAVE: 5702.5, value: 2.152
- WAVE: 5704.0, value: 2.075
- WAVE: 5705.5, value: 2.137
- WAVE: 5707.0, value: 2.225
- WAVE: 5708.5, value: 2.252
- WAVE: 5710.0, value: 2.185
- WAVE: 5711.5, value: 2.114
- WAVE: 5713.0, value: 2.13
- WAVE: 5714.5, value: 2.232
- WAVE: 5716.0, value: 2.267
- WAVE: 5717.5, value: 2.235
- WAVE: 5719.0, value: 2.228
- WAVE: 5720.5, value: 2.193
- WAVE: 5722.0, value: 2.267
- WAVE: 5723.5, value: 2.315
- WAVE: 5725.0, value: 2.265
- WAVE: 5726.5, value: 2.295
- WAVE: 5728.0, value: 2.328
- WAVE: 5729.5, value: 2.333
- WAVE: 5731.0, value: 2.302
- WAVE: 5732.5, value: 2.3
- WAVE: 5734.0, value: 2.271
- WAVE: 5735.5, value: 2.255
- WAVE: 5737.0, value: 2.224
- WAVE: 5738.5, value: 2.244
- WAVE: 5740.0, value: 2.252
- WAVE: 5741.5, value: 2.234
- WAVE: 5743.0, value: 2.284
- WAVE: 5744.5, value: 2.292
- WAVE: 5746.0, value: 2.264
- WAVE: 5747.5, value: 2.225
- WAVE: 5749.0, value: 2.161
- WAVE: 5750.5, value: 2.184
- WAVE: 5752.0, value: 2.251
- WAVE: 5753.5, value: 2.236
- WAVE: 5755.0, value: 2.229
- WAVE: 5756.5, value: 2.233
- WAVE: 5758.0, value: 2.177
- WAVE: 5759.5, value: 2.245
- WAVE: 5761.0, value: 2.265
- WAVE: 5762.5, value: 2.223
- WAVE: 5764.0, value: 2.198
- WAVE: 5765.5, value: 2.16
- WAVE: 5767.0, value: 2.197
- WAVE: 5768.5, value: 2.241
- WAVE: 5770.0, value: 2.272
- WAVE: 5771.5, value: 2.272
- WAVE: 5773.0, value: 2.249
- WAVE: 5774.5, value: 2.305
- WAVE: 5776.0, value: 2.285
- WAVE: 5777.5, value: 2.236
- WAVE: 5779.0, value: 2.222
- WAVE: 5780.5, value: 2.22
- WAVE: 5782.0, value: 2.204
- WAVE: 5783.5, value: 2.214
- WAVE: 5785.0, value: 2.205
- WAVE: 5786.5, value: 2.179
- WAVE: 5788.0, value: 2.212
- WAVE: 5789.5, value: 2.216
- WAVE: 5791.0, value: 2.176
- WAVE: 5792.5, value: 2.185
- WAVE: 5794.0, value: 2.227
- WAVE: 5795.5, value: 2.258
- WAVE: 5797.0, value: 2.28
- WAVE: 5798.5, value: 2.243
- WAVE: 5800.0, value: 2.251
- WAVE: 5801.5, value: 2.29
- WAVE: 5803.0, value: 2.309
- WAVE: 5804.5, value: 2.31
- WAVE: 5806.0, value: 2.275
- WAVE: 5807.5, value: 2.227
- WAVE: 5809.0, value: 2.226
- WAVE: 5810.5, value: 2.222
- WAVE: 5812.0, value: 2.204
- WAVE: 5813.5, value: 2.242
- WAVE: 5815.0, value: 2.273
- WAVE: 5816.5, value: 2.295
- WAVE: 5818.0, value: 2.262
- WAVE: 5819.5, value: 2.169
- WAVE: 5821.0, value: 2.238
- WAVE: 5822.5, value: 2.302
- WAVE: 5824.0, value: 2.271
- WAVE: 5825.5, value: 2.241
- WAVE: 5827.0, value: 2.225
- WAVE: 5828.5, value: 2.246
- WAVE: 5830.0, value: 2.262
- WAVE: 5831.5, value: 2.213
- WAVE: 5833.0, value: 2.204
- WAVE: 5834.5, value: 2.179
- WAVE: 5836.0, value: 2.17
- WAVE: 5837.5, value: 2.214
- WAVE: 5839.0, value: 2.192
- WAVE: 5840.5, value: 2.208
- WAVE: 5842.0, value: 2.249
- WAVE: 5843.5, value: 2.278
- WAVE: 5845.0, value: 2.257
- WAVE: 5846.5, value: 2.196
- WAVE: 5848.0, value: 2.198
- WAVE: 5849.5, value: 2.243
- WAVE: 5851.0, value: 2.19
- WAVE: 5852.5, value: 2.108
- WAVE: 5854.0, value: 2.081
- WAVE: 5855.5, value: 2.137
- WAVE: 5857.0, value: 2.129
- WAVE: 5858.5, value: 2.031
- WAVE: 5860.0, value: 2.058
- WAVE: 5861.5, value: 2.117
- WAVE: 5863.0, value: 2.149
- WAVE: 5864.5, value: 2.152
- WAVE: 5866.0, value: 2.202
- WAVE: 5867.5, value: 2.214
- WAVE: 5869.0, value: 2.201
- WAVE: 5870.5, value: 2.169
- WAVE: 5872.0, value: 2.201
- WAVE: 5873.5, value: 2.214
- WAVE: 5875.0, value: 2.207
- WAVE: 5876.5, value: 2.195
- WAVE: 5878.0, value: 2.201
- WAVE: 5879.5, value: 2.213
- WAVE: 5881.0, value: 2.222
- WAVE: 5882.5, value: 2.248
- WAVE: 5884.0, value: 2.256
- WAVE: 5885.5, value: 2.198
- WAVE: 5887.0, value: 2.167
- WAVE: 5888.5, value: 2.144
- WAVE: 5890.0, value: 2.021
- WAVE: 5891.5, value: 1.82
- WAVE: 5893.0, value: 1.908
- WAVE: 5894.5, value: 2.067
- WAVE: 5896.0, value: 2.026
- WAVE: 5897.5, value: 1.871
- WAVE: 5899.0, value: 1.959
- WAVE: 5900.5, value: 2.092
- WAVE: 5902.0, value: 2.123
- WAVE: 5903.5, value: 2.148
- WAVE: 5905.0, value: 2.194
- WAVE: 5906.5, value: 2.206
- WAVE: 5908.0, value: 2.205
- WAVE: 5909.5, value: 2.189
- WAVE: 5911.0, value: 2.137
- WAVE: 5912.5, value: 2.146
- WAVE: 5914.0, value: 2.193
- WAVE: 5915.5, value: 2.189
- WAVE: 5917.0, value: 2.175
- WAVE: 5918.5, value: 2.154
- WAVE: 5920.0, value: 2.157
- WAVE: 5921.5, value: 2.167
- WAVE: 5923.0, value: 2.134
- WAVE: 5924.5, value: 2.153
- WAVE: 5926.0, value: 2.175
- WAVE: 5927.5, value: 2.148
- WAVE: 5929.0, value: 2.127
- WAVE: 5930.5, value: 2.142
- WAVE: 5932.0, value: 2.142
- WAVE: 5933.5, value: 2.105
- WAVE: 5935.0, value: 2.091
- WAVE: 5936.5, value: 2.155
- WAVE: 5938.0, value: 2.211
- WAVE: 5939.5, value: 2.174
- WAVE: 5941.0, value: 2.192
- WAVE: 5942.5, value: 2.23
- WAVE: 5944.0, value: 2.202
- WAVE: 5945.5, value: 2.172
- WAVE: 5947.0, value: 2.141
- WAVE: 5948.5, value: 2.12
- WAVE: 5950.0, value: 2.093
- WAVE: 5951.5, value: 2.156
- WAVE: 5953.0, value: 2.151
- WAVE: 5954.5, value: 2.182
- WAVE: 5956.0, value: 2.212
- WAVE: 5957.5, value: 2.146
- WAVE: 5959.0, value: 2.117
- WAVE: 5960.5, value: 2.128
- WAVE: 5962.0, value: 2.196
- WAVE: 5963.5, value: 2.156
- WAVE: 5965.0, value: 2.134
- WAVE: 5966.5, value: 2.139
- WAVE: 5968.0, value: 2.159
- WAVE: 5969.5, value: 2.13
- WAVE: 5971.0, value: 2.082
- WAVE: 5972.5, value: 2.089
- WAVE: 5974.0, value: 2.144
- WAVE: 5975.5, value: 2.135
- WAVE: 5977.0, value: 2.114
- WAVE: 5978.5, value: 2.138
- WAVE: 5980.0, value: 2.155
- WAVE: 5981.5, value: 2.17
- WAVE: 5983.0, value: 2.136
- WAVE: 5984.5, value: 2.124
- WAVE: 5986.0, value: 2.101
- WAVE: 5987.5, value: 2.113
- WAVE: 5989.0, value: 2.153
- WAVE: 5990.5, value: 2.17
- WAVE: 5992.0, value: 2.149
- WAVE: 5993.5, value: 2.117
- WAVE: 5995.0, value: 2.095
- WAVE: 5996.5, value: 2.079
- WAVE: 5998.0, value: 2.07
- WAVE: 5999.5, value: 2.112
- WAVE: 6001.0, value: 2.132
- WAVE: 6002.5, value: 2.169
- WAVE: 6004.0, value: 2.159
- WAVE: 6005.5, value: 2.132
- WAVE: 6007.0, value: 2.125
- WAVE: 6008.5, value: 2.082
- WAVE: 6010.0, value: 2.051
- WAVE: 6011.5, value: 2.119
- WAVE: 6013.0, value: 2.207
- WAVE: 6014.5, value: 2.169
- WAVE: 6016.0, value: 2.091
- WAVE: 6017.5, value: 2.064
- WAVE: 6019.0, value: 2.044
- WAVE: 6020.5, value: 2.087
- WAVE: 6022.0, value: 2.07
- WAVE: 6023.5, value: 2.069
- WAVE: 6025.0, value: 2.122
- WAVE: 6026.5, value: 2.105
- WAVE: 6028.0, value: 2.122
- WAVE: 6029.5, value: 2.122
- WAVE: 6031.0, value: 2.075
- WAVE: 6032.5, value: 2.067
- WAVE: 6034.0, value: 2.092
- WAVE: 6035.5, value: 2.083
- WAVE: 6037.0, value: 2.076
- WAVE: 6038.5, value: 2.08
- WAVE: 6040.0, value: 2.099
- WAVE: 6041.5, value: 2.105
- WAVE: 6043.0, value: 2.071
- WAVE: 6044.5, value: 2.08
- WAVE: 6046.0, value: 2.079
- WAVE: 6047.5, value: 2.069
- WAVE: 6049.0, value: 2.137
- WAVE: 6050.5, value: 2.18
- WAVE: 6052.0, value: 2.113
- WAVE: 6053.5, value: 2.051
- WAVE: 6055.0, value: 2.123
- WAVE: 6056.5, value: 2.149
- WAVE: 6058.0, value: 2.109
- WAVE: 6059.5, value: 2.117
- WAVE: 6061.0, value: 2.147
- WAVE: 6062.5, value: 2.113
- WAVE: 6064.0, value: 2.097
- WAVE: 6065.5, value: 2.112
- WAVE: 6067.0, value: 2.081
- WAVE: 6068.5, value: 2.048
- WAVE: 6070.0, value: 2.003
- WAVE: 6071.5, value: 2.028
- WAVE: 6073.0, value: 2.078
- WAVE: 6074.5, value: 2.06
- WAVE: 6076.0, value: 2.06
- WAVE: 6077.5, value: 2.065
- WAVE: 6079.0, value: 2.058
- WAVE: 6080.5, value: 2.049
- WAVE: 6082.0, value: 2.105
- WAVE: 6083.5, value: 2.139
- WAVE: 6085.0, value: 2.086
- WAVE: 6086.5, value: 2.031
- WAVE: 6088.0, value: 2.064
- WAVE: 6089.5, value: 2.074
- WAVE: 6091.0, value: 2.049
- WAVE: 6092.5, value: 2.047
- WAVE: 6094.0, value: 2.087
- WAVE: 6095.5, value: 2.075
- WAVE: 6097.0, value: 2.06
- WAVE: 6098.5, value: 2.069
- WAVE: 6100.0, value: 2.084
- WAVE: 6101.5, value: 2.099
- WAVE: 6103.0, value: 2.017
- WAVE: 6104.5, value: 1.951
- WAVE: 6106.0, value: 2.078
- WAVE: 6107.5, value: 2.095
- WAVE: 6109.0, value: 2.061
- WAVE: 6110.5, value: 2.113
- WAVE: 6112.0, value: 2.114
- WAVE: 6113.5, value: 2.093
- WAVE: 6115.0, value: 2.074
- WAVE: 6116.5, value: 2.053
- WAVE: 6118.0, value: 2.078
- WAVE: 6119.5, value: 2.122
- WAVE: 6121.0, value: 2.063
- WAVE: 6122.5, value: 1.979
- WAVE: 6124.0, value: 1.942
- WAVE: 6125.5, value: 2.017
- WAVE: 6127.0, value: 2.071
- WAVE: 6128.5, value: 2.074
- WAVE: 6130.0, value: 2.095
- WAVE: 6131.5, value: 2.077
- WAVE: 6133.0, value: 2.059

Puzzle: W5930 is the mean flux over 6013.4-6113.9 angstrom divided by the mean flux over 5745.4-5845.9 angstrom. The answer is 0.93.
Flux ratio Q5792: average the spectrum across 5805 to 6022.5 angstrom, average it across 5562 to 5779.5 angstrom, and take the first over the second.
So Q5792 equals 1.0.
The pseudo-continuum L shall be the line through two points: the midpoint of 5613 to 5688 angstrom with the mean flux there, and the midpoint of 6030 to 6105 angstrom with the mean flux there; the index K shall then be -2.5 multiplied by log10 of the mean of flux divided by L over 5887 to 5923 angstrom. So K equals 0.03 mag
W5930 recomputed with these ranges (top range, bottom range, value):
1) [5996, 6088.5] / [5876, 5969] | 0.98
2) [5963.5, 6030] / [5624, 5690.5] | 0.93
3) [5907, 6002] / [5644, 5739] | 0.95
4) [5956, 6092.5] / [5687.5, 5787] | 0.94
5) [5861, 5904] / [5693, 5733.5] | 0.95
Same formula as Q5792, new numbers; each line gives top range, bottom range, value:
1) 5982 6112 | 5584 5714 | 0.93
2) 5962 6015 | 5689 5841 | 0.95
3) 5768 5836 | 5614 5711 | 0.99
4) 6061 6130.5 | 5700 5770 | 0.93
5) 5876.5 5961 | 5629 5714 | 0.95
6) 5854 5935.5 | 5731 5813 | 0.95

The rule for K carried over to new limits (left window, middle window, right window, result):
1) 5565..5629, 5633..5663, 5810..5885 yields -0.01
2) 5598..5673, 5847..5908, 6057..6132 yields 0.02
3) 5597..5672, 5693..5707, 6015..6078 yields 0.00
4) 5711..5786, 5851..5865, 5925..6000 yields 0.04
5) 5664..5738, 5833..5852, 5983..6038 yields -0.01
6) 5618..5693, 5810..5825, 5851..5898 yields -0.04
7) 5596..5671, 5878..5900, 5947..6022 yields 0.04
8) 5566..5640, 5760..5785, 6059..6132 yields -0.02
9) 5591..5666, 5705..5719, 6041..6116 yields 0.02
